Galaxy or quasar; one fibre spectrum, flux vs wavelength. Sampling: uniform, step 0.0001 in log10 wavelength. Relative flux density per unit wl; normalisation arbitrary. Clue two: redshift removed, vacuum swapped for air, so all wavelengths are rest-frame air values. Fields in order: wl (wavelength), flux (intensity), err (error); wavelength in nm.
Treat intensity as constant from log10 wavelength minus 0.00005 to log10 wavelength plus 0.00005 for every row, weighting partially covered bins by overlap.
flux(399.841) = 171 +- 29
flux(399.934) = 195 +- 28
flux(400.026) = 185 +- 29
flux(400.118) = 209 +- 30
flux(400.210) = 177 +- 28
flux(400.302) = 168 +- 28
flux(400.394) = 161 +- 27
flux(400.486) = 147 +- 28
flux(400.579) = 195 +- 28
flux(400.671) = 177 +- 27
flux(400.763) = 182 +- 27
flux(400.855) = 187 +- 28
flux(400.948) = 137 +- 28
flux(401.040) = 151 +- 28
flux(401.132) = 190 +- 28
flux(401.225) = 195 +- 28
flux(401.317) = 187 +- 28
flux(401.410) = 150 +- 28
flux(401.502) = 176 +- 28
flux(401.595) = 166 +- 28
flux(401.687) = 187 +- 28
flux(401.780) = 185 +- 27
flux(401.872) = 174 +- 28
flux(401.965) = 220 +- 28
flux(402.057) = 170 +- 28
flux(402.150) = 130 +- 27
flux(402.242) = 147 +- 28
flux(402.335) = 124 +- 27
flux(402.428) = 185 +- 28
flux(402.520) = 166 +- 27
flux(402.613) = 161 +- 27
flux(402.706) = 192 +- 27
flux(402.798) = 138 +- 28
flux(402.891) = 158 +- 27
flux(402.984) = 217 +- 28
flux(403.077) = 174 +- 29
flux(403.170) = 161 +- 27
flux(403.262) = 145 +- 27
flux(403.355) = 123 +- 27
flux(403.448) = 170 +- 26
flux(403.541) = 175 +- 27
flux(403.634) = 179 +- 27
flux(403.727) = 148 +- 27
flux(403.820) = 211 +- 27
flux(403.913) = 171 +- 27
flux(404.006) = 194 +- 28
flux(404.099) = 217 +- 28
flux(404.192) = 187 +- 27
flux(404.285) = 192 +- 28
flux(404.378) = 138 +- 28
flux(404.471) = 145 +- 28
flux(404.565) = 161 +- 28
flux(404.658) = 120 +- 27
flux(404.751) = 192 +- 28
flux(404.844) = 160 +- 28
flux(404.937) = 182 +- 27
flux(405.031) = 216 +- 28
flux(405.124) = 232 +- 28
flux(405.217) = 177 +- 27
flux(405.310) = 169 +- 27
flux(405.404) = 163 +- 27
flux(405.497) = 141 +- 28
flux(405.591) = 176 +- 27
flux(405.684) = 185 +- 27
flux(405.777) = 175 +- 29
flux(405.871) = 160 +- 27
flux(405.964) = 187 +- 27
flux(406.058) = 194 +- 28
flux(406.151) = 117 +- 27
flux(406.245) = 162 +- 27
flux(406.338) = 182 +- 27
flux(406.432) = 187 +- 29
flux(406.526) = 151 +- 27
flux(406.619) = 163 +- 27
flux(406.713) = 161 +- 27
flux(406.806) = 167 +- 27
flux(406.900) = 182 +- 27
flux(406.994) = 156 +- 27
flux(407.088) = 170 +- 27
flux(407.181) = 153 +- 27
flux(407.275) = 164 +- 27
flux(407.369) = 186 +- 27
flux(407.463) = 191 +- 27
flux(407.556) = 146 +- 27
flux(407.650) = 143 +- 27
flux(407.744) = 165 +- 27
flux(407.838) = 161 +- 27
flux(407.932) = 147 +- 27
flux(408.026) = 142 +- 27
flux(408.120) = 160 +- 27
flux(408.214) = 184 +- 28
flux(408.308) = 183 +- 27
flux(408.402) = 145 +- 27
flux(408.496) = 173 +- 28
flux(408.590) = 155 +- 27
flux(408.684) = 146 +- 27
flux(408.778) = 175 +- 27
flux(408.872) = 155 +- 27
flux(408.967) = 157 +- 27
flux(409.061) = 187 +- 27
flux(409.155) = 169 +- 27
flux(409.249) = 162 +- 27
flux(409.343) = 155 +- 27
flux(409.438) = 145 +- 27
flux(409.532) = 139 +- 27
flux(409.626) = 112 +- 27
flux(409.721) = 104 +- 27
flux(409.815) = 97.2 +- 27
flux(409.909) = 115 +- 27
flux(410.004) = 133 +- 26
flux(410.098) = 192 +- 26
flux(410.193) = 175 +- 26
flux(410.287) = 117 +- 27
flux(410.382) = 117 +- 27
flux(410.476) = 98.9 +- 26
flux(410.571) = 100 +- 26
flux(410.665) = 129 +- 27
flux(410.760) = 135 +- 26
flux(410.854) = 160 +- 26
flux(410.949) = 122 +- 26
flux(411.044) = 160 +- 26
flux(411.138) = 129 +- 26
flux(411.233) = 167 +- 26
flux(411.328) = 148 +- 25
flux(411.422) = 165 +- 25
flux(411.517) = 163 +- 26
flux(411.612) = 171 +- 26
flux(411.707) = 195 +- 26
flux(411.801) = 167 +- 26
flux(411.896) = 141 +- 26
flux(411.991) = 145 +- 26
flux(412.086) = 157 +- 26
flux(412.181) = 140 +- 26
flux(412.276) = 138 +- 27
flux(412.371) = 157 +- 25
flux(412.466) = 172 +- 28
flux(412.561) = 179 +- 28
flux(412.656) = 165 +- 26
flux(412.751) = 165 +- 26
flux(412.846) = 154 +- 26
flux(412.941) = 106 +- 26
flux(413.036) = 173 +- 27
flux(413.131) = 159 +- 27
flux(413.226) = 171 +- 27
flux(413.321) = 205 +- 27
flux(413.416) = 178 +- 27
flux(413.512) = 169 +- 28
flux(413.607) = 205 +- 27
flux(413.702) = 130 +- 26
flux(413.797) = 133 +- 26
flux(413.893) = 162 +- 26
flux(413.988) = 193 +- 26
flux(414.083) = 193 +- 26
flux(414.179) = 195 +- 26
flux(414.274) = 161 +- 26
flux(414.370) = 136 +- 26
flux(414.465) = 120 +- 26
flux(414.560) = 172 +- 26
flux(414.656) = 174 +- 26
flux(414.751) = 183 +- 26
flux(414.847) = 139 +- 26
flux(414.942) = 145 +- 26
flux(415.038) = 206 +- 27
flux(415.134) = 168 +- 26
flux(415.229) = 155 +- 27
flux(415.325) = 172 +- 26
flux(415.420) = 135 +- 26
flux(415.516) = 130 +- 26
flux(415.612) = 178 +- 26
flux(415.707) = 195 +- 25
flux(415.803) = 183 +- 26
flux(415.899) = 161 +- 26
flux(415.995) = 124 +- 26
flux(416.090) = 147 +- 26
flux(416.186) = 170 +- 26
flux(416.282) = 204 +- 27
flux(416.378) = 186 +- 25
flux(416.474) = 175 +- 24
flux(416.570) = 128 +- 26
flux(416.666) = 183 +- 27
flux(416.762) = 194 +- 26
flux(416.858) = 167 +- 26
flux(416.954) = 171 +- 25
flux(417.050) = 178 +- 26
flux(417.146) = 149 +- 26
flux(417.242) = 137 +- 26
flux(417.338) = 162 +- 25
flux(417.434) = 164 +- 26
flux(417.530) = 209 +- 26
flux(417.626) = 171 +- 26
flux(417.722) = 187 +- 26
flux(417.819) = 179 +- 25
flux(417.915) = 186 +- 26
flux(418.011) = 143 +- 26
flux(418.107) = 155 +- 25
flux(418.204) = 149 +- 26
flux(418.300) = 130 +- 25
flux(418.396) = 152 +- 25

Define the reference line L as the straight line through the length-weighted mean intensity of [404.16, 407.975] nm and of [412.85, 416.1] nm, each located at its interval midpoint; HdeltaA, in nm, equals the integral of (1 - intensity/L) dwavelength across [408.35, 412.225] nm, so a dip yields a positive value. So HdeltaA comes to 0.45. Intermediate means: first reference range 168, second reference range 164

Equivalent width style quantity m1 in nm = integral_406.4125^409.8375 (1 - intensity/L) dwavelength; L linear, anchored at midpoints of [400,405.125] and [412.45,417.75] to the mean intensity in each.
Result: 0.239 nm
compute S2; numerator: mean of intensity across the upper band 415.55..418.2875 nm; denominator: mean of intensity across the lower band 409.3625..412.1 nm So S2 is 1.19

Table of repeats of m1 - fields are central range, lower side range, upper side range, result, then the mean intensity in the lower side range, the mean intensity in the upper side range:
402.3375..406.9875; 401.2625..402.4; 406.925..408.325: -0.14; 168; 163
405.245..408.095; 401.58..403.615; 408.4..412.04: -0.16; 167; 147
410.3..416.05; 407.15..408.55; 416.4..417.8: 0.34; 163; 170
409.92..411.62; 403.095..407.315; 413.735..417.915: 0.27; 170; 167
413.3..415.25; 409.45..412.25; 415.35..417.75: -0.13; 141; 167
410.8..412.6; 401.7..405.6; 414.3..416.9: 0.11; 171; 164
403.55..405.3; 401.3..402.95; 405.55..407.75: -0.12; 168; 168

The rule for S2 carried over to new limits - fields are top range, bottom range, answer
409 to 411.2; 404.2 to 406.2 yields 0.80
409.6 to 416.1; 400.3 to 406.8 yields 0.90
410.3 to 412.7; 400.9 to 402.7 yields 0.88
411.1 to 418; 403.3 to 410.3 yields 1.01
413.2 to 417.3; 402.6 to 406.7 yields 0.97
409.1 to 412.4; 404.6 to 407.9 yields 0.85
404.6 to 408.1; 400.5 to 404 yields 0.99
